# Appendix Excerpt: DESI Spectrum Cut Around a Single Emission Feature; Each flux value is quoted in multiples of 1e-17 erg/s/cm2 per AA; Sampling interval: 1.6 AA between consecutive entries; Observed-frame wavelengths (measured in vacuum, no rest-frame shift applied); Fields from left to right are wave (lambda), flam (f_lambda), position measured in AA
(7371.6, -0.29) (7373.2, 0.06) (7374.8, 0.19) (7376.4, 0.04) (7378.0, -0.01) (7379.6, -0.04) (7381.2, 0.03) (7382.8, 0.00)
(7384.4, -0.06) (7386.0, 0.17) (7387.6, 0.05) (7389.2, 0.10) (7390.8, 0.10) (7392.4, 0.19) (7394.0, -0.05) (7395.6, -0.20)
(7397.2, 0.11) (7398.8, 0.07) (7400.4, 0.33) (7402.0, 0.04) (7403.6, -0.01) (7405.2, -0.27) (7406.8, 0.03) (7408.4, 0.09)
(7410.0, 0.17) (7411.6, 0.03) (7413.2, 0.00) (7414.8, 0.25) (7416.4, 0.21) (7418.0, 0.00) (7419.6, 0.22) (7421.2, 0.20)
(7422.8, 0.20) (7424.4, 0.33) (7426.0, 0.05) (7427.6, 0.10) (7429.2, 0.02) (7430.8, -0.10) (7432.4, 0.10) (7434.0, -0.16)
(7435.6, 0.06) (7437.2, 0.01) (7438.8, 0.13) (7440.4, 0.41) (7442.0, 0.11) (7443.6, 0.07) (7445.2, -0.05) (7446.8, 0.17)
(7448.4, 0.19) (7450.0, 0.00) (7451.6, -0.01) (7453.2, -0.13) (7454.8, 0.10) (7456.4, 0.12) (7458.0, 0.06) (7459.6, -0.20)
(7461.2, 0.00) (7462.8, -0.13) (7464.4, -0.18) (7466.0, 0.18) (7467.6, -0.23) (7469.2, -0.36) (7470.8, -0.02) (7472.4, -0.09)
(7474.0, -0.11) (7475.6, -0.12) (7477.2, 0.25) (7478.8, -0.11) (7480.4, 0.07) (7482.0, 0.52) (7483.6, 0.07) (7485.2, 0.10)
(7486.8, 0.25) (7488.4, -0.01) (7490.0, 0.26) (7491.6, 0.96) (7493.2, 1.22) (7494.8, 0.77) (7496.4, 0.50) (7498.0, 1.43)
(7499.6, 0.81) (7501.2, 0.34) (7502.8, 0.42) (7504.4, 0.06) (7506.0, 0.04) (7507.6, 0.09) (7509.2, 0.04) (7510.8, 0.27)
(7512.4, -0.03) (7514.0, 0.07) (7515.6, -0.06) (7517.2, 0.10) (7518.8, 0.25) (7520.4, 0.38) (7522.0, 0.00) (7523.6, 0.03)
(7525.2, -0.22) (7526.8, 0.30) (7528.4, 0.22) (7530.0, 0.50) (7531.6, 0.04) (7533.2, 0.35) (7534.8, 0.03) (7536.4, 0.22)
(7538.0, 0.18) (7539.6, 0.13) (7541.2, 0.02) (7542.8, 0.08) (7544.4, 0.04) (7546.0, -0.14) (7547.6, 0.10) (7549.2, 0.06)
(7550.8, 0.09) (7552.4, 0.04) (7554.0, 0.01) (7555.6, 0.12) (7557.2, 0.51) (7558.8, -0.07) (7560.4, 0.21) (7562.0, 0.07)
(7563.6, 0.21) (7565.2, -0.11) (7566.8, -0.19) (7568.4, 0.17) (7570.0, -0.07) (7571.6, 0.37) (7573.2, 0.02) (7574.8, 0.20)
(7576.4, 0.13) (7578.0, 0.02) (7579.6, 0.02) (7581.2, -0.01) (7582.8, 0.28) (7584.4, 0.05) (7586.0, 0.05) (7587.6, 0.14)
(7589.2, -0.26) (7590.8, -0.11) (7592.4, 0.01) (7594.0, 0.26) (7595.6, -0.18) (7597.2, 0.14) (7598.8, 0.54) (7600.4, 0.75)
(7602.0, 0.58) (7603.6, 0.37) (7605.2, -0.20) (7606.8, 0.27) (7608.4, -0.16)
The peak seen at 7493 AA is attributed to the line [O II] 3727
